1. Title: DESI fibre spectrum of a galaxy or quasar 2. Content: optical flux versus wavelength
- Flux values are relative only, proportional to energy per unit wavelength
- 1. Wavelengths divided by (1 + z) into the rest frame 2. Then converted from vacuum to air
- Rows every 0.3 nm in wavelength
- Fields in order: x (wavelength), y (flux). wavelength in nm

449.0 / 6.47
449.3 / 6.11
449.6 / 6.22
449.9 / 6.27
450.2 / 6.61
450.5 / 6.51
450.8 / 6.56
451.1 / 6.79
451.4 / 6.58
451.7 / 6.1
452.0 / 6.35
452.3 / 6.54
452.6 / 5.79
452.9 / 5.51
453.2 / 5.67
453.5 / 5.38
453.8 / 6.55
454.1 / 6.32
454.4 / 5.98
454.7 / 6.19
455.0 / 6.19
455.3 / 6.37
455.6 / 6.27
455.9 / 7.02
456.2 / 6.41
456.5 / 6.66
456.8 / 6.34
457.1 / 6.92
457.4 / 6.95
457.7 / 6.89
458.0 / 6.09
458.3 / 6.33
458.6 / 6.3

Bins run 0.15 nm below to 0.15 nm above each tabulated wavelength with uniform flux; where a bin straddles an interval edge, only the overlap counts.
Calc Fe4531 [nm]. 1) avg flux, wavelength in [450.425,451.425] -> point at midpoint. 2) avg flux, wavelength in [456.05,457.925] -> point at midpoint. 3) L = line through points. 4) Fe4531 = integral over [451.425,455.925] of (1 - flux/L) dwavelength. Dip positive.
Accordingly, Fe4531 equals 0.34 nm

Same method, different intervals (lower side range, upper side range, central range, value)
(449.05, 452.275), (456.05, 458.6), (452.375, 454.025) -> 0.161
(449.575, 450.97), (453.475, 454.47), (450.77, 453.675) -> 0.086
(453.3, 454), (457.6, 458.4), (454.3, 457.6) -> -0.153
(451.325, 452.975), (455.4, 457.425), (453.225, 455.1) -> 0.091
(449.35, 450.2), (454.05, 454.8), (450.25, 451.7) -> -0.070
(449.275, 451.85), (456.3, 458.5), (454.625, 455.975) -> 0.032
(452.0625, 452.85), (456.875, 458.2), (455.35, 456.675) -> -0.013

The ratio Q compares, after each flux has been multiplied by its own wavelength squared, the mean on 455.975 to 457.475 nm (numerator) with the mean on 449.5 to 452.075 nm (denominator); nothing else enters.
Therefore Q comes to 1.1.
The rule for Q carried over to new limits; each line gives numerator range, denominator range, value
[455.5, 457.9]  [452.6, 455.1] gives 1.13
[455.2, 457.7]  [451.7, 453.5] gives 1.14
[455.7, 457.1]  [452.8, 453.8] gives 1.18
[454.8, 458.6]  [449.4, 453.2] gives 1.06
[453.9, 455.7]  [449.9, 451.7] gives 0.97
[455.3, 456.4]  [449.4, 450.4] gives 1.06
